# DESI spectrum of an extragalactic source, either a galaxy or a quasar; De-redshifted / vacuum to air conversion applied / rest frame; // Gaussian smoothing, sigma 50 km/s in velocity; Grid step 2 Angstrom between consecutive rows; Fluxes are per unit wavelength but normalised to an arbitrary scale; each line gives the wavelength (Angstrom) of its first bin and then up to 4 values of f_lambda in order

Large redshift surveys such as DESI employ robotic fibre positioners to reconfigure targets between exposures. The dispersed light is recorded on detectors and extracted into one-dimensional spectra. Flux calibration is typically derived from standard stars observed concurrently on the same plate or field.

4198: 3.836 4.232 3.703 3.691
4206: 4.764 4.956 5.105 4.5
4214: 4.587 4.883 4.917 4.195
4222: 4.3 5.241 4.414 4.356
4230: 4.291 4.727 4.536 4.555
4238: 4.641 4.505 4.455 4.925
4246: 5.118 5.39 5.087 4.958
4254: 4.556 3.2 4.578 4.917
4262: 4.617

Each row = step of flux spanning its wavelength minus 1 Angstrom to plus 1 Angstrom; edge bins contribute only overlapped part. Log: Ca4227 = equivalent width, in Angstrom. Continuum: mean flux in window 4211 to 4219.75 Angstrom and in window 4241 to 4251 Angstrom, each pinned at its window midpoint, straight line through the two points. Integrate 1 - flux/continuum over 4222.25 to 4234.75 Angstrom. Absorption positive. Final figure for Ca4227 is 0.6 Angstrom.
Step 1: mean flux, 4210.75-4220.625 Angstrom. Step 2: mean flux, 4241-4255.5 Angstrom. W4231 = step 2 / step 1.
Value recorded 1.0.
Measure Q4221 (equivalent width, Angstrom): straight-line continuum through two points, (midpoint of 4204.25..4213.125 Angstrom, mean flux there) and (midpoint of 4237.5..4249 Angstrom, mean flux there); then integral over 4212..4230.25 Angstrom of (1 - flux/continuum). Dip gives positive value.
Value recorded 0.7 Angstrom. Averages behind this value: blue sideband 4.73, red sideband 4.85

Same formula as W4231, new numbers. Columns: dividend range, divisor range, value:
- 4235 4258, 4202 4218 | 1.01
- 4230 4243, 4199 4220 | 1.01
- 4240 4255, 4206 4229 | 1.05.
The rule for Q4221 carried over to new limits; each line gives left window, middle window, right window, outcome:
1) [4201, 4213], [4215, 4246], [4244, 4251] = 1.57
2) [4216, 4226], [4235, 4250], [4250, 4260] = -0.95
